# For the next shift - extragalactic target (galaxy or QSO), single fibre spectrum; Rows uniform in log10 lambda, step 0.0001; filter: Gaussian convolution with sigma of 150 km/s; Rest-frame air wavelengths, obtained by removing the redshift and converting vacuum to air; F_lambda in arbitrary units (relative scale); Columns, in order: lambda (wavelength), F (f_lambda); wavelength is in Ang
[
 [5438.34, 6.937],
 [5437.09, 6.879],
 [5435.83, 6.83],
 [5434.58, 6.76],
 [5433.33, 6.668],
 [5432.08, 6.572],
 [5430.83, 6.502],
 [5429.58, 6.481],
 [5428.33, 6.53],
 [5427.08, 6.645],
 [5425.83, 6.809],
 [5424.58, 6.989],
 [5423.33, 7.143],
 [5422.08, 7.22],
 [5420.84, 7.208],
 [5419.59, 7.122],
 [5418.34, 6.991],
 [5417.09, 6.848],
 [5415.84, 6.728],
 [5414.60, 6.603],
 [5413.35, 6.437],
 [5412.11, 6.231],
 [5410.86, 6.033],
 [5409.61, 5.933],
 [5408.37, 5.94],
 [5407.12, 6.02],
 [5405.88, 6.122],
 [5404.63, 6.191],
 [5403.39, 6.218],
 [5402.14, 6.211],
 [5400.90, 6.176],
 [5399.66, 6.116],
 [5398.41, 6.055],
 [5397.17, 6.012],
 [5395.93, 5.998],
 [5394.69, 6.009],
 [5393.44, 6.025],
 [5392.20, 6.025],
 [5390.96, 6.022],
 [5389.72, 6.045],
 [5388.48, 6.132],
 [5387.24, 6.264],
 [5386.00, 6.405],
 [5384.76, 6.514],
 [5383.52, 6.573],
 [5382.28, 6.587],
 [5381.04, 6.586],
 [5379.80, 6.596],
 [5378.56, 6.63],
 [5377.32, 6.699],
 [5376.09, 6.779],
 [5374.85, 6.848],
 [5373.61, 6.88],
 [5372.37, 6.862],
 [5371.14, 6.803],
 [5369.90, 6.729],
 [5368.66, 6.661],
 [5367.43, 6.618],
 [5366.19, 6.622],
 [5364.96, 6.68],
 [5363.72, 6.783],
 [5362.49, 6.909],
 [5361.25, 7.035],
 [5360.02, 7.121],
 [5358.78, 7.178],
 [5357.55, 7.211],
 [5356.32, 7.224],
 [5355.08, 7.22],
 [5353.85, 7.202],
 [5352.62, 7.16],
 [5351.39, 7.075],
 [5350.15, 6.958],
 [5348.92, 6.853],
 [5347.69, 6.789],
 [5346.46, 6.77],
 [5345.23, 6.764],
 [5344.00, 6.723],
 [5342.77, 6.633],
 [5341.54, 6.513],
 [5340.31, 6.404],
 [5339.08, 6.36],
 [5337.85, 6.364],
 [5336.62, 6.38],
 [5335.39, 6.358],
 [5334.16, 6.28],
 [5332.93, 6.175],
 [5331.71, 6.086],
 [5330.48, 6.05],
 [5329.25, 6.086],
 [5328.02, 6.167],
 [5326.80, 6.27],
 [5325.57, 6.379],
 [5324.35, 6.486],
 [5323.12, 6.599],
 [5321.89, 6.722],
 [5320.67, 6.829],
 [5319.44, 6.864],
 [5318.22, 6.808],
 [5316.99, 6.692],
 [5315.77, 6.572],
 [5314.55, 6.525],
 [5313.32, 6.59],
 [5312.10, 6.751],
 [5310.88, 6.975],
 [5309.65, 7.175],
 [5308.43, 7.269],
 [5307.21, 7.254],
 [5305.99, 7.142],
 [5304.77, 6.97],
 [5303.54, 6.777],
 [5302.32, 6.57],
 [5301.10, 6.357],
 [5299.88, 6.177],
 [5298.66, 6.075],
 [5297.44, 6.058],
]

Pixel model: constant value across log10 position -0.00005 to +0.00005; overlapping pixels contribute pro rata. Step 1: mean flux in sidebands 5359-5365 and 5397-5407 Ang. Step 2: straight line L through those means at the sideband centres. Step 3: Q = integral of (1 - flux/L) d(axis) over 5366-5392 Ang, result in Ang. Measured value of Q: 0.2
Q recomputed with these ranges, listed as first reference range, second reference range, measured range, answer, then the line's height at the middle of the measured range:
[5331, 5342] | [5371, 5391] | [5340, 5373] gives -2.32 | 6.42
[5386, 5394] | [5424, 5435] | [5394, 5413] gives 0.64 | 6.3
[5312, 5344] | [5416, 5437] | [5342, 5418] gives 1.03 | 6.65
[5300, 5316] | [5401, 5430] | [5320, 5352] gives 1.18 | 6.75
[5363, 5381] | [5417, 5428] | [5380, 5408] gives 2.62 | 6.84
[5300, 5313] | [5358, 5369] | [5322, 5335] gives 1.13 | 6.88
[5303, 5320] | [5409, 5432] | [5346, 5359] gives -0.47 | 6.81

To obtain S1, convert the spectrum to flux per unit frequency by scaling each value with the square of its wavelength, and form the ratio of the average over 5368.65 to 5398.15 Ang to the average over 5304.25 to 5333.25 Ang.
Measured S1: 0.99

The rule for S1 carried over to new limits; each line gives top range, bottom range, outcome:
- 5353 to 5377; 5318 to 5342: 1.09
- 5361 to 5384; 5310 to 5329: 1.04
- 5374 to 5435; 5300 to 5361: 0.99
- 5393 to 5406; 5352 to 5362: 0.86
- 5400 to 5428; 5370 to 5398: 1.03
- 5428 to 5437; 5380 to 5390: 1.05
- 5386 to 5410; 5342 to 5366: 0.89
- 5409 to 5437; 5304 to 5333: 1.05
